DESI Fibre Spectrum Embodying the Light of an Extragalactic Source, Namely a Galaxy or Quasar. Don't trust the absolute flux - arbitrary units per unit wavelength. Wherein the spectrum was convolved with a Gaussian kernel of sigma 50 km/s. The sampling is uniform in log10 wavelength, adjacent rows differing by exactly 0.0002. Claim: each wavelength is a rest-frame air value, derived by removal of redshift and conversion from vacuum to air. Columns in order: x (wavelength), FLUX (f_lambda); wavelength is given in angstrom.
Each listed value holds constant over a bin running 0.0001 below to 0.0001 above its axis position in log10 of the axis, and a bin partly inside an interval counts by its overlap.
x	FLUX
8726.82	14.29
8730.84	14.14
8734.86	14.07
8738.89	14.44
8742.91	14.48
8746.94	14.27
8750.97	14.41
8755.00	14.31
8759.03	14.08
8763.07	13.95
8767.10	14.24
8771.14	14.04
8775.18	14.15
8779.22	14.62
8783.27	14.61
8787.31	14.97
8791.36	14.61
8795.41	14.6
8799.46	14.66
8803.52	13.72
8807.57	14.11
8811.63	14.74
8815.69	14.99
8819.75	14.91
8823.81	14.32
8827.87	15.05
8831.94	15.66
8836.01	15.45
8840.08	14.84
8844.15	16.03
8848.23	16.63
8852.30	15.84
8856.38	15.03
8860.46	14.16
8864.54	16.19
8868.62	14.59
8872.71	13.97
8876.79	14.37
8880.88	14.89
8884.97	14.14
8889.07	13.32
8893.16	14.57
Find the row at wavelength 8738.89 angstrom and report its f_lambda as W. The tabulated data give 14.44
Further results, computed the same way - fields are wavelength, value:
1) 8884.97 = 14.14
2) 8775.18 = 14.15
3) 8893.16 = 14.57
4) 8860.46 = 14.16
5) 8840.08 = 14.84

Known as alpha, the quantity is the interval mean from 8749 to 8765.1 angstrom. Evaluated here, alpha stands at 14.2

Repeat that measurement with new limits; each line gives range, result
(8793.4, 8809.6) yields 14.3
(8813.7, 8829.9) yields 14.8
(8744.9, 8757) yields 14.3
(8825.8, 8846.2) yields 15.4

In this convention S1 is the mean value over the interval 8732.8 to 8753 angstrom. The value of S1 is 14.3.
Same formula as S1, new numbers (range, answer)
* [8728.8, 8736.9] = 14.1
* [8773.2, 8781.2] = 14.4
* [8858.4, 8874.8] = 14.7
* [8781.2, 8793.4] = 14.7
